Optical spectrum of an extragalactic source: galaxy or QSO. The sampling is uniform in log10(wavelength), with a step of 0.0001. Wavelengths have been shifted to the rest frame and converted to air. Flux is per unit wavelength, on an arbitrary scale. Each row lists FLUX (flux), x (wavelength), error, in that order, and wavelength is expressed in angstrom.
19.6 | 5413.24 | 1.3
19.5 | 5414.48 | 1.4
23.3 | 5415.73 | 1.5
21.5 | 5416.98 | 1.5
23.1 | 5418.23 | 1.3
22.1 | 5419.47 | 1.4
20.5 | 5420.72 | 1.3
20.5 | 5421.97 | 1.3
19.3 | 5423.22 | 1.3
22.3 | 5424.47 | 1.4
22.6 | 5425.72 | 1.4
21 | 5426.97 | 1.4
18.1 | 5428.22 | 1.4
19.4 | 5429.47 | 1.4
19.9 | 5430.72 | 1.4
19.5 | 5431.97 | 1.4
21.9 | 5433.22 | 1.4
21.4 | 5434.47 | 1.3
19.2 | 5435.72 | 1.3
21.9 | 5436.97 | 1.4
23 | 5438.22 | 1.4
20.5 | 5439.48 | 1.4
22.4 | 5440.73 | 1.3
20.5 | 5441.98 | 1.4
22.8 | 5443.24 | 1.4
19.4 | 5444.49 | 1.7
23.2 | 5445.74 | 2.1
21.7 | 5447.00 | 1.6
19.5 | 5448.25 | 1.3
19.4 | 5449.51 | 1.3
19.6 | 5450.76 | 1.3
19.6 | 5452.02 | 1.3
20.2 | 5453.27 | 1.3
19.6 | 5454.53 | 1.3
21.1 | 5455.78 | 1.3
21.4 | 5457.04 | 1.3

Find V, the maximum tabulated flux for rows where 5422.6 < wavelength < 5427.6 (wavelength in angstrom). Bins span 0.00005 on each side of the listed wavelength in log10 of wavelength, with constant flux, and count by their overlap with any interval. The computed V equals 22.6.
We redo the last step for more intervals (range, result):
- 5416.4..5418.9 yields 23.1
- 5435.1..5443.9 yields 23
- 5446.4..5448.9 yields 21.7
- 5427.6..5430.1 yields 19.4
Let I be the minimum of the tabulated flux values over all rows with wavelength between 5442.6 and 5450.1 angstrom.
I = 19.4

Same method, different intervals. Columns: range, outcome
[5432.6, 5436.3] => 19.2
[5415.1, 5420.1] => 21.5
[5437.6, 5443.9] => 20.5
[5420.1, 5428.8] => 18.1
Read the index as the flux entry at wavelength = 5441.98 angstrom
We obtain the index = 20.5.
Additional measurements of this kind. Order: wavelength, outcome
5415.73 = 23.3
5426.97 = 21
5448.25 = 19.5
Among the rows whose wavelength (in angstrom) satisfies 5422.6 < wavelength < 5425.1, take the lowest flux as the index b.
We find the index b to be 19.3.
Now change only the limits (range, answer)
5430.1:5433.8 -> 19.5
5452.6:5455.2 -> 19.6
